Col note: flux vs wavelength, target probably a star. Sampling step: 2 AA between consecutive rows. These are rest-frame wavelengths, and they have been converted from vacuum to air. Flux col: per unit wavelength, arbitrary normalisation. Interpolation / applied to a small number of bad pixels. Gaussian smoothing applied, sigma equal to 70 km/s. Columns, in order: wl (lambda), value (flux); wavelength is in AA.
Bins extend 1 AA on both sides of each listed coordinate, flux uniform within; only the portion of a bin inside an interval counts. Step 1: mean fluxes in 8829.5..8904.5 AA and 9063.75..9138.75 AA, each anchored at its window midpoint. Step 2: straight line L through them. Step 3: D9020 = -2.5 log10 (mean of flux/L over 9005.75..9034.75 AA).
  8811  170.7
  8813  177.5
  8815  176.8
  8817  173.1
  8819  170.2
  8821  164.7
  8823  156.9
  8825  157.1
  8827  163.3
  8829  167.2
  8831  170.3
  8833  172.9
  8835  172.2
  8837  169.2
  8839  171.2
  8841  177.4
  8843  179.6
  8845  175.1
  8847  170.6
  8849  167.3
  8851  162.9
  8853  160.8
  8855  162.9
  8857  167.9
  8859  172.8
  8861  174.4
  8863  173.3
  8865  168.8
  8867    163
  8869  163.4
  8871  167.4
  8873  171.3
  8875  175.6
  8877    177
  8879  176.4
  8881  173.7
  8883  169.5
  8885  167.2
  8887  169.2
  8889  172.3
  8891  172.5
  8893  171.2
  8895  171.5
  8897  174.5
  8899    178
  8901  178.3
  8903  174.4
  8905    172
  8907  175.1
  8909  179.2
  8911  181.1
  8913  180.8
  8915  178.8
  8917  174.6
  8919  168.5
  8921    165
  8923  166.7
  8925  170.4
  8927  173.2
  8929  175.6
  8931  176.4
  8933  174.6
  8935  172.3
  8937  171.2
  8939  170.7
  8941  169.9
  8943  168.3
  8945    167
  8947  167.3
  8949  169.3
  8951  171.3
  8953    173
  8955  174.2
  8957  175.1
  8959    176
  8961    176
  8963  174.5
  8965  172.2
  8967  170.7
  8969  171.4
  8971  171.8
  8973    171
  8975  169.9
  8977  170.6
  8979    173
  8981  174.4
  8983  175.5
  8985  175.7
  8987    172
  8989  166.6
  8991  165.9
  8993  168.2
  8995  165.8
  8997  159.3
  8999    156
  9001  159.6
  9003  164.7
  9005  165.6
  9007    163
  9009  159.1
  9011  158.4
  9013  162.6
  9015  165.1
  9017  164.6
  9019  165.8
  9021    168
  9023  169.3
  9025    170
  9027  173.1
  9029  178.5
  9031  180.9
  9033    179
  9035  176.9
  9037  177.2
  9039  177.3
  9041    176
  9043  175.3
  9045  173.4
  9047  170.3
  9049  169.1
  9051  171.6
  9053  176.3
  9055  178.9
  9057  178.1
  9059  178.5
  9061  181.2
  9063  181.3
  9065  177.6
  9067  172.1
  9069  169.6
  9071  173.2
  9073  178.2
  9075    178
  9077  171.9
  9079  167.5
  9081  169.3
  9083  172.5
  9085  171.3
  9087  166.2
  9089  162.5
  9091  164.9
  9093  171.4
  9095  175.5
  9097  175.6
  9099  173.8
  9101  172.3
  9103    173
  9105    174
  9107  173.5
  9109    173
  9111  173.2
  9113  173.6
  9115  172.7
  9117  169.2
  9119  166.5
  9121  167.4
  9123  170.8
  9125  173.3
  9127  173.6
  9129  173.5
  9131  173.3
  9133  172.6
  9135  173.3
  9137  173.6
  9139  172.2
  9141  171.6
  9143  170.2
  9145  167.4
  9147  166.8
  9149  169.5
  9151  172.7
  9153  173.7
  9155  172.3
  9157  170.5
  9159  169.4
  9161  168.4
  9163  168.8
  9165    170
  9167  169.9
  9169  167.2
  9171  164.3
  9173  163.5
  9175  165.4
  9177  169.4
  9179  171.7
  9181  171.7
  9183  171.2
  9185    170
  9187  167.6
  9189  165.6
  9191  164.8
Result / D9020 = 0.02 mag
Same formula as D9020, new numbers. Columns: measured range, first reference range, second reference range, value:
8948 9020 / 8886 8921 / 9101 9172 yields 0.030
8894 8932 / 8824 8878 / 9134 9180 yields -0.031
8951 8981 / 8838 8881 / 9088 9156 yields -0.012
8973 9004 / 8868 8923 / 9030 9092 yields 0.037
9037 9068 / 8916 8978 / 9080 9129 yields -0.028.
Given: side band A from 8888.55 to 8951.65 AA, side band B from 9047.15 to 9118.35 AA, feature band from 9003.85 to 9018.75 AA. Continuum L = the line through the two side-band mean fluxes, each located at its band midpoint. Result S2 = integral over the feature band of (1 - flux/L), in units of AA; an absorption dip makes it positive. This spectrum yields 0.9 AA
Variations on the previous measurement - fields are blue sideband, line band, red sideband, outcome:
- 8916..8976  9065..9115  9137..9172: -0.5 AA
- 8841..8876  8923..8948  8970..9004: -0.4 AA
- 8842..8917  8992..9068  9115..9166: 0.3 AA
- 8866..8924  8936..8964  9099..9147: 0.1 AA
